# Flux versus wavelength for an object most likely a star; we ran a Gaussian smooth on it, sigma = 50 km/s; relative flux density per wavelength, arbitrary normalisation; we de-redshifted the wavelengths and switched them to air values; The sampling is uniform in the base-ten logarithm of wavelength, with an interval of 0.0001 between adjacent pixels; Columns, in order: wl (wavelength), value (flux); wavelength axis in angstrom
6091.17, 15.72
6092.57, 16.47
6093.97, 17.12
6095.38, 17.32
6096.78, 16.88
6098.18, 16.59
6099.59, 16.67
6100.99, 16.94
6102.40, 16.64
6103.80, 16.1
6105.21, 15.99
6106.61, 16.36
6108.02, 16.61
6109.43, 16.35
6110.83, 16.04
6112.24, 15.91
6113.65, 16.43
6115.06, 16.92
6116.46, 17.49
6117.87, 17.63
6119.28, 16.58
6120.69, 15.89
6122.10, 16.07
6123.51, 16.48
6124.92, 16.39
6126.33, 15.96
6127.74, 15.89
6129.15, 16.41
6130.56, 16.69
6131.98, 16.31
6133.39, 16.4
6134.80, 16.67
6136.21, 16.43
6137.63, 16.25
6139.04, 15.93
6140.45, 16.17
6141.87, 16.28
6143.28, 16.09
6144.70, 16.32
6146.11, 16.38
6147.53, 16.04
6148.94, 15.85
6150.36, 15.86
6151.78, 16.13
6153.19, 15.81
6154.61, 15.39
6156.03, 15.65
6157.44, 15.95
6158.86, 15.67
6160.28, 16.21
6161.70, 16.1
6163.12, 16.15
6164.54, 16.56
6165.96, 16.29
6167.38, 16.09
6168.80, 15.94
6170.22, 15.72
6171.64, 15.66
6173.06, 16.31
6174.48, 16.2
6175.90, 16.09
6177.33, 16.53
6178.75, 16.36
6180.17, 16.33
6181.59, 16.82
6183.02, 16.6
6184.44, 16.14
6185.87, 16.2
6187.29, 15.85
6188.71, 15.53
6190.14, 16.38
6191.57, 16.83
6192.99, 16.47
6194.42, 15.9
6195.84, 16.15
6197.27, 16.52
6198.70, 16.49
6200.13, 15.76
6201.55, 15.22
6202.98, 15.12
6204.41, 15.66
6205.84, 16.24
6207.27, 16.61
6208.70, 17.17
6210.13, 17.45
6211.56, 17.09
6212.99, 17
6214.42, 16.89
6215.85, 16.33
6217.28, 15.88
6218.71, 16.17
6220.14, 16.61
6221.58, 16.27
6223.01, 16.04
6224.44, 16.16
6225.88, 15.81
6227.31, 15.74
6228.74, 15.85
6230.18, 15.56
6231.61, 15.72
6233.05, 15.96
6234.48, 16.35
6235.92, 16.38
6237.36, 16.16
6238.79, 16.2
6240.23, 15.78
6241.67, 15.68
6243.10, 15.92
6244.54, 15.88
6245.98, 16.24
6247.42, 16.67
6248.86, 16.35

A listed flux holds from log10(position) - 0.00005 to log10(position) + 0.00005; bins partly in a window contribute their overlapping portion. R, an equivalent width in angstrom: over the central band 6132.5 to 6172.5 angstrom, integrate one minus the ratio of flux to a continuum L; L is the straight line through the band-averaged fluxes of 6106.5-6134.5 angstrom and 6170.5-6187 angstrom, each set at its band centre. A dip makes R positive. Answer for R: 0.68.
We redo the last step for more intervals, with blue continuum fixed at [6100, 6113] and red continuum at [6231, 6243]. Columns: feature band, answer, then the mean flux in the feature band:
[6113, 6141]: -0.28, 16.5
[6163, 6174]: 0.07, 16.1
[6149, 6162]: 0.29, 15.9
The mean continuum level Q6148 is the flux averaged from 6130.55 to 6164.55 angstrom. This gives 16.1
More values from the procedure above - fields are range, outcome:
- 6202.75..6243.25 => 16.2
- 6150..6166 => 16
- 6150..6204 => 16.1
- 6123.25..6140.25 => 16.3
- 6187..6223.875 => 16.3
